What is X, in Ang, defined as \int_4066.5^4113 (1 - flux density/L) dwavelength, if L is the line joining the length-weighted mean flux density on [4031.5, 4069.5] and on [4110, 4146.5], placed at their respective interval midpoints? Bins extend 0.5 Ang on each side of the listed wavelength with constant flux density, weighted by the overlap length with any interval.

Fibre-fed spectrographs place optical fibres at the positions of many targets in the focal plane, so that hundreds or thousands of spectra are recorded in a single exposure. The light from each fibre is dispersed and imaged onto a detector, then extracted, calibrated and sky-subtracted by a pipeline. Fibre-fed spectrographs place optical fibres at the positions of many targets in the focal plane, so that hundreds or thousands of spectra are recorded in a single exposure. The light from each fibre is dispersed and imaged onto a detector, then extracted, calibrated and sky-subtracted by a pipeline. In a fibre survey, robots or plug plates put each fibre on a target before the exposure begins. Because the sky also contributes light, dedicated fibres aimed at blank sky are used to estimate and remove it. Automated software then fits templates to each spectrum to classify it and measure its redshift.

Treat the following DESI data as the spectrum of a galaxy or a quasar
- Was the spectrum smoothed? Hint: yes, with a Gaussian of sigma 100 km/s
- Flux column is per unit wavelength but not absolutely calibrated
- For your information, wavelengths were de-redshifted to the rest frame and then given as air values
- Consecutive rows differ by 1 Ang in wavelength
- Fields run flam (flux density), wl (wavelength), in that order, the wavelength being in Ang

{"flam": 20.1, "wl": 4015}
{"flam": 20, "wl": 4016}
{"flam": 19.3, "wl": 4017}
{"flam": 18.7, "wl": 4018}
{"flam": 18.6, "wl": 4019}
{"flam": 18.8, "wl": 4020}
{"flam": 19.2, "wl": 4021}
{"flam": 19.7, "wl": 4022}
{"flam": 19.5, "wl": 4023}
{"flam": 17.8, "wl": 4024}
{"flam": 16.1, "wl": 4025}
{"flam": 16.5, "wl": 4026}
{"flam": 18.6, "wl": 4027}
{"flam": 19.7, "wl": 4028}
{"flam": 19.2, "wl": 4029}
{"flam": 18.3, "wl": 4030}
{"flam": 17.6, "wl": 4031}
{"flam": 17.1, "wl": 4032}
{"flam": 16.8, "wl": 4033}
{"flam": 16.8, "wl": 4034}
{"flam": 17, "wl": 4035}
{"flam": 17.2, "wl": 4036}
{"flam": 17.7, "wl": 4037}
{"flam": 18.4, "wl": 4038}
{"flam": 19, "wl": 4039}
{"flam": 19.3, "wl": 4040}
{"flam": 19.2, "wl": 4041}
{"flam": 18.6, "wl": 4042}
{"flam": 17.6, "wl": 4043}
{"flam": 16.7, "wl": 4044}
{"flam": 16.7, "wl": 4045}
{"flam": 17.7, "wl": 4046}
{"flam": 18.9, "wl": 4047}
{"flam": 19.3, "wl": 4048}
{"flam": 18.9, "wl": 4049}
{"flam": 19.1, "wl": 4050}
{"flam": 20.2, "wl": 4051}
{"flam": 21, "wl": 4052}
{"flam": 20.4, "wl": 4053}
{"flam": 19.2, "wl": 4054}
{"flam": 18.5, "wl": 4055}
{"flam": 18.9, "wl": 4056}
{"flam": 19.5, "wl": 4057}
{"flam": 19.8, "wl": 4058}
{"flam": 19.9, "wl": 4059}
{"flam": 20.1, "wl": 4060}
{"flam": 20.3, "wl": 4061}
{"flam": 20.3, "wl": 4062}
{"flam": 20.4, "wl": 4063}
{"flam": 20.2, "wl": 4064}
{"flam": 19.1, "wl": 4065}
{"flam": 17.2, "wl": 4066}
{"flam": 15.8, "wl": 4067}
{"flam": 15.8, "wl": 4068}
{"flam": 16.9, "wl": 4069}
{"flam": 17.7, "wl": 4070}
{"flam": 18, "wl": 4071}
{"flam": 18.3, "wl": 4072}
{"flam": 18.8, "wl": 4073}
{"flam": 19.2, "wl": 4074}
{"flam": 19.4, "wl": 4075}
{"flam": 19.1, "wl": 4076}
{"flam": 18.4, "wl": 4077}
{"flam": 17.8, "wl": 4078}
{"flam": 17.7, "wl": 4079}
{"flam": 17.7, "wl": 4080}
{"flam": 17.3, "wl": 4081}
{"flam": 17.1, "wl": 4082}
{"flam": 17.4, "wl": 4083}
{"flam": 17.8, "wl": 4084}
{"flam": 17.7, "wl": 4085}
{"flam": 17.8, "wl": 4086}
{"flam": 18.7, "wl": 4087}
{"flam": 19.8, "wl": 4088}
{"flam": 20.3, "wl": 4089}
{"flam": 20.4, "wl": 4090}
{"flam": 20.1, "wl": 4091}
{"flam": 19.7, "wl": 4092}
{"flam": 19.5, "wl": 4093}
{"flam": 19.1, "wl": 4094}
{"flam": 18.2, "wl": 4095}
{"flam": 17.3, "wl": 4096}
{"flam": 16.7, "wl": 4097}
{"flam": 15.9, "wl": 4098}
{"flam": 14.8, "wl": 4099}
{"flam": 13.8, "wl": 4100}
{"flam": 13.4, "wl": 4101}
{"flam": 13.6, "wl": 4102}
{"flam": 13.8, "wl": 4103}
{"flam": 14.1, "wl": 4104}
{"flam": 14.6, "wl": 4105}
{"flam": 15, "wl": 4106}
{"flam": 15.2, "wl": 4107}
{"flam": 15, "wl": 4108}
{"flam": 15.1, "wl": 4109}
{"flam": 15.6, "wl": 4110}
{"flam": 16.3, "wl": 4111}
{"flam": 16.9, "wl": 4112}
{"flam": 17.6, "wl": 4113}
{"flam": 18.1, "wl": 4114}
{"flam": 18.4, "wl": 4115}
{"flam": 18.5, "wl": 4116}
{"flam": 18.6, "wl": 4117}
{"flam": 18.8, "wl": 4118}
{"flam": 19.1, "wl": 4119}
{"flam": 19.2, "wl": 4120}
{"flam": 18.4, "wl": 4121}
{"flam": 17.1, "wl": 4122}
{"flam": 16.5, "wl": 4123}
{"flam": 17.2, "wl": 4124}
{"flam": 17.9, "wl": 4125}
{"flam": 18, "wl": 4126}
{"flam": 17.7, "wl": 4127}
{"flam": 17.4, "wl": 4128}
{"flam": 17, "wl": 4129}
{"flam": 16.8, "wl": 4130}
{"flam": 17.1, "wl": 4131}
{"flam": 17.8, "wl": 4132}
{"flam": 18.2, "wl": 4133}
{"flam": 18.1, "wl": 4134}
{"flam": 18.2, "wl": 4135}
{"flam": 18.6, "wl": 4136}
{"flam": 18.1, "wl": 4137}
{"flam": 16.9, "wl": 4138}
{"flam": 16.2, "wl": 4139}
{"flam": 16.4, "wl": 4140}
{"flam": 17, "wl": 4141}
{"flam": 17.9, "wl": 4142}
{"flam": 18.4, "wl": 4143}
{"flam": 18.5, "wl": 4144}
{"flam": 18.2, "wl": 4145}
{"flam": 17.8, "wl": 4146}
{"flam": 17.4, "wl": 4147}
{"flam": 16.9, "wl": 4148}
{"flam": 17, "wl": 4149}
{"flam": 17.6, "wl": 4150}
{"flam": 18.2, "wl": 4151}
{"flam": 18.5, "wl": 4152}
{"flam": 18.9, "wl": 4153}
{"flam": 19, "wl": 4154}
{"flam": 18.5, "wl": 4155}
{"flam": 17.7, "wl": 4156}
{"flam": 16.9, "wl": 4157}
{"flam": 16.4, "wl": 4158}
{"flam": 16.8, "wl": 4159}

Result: 2.6 Ang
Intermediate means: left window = 18.6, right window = 17.7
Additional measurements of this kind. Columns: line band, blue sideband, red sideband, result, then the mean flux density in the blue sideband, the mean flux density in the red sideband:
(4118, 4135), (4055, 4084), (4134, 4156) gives 0.2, 18.5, 17.8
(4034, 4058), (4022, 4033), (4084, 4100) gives -0.7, 18.1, 18.2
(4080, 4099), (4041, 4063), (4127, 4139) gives 0.2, 19.2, 17.6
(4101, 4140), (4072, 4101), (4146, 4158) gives 2.1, 18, 17.8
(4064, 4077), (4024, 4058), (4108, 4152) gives 0.0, 18.4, 17.6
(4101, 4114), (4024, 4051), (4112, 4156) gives 1.9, 18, 17.8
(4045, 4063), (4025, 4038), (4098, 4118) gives -2.5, 17.7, 15.8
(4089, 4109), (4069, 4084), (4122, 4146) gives 1.7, 18.1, 17.6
